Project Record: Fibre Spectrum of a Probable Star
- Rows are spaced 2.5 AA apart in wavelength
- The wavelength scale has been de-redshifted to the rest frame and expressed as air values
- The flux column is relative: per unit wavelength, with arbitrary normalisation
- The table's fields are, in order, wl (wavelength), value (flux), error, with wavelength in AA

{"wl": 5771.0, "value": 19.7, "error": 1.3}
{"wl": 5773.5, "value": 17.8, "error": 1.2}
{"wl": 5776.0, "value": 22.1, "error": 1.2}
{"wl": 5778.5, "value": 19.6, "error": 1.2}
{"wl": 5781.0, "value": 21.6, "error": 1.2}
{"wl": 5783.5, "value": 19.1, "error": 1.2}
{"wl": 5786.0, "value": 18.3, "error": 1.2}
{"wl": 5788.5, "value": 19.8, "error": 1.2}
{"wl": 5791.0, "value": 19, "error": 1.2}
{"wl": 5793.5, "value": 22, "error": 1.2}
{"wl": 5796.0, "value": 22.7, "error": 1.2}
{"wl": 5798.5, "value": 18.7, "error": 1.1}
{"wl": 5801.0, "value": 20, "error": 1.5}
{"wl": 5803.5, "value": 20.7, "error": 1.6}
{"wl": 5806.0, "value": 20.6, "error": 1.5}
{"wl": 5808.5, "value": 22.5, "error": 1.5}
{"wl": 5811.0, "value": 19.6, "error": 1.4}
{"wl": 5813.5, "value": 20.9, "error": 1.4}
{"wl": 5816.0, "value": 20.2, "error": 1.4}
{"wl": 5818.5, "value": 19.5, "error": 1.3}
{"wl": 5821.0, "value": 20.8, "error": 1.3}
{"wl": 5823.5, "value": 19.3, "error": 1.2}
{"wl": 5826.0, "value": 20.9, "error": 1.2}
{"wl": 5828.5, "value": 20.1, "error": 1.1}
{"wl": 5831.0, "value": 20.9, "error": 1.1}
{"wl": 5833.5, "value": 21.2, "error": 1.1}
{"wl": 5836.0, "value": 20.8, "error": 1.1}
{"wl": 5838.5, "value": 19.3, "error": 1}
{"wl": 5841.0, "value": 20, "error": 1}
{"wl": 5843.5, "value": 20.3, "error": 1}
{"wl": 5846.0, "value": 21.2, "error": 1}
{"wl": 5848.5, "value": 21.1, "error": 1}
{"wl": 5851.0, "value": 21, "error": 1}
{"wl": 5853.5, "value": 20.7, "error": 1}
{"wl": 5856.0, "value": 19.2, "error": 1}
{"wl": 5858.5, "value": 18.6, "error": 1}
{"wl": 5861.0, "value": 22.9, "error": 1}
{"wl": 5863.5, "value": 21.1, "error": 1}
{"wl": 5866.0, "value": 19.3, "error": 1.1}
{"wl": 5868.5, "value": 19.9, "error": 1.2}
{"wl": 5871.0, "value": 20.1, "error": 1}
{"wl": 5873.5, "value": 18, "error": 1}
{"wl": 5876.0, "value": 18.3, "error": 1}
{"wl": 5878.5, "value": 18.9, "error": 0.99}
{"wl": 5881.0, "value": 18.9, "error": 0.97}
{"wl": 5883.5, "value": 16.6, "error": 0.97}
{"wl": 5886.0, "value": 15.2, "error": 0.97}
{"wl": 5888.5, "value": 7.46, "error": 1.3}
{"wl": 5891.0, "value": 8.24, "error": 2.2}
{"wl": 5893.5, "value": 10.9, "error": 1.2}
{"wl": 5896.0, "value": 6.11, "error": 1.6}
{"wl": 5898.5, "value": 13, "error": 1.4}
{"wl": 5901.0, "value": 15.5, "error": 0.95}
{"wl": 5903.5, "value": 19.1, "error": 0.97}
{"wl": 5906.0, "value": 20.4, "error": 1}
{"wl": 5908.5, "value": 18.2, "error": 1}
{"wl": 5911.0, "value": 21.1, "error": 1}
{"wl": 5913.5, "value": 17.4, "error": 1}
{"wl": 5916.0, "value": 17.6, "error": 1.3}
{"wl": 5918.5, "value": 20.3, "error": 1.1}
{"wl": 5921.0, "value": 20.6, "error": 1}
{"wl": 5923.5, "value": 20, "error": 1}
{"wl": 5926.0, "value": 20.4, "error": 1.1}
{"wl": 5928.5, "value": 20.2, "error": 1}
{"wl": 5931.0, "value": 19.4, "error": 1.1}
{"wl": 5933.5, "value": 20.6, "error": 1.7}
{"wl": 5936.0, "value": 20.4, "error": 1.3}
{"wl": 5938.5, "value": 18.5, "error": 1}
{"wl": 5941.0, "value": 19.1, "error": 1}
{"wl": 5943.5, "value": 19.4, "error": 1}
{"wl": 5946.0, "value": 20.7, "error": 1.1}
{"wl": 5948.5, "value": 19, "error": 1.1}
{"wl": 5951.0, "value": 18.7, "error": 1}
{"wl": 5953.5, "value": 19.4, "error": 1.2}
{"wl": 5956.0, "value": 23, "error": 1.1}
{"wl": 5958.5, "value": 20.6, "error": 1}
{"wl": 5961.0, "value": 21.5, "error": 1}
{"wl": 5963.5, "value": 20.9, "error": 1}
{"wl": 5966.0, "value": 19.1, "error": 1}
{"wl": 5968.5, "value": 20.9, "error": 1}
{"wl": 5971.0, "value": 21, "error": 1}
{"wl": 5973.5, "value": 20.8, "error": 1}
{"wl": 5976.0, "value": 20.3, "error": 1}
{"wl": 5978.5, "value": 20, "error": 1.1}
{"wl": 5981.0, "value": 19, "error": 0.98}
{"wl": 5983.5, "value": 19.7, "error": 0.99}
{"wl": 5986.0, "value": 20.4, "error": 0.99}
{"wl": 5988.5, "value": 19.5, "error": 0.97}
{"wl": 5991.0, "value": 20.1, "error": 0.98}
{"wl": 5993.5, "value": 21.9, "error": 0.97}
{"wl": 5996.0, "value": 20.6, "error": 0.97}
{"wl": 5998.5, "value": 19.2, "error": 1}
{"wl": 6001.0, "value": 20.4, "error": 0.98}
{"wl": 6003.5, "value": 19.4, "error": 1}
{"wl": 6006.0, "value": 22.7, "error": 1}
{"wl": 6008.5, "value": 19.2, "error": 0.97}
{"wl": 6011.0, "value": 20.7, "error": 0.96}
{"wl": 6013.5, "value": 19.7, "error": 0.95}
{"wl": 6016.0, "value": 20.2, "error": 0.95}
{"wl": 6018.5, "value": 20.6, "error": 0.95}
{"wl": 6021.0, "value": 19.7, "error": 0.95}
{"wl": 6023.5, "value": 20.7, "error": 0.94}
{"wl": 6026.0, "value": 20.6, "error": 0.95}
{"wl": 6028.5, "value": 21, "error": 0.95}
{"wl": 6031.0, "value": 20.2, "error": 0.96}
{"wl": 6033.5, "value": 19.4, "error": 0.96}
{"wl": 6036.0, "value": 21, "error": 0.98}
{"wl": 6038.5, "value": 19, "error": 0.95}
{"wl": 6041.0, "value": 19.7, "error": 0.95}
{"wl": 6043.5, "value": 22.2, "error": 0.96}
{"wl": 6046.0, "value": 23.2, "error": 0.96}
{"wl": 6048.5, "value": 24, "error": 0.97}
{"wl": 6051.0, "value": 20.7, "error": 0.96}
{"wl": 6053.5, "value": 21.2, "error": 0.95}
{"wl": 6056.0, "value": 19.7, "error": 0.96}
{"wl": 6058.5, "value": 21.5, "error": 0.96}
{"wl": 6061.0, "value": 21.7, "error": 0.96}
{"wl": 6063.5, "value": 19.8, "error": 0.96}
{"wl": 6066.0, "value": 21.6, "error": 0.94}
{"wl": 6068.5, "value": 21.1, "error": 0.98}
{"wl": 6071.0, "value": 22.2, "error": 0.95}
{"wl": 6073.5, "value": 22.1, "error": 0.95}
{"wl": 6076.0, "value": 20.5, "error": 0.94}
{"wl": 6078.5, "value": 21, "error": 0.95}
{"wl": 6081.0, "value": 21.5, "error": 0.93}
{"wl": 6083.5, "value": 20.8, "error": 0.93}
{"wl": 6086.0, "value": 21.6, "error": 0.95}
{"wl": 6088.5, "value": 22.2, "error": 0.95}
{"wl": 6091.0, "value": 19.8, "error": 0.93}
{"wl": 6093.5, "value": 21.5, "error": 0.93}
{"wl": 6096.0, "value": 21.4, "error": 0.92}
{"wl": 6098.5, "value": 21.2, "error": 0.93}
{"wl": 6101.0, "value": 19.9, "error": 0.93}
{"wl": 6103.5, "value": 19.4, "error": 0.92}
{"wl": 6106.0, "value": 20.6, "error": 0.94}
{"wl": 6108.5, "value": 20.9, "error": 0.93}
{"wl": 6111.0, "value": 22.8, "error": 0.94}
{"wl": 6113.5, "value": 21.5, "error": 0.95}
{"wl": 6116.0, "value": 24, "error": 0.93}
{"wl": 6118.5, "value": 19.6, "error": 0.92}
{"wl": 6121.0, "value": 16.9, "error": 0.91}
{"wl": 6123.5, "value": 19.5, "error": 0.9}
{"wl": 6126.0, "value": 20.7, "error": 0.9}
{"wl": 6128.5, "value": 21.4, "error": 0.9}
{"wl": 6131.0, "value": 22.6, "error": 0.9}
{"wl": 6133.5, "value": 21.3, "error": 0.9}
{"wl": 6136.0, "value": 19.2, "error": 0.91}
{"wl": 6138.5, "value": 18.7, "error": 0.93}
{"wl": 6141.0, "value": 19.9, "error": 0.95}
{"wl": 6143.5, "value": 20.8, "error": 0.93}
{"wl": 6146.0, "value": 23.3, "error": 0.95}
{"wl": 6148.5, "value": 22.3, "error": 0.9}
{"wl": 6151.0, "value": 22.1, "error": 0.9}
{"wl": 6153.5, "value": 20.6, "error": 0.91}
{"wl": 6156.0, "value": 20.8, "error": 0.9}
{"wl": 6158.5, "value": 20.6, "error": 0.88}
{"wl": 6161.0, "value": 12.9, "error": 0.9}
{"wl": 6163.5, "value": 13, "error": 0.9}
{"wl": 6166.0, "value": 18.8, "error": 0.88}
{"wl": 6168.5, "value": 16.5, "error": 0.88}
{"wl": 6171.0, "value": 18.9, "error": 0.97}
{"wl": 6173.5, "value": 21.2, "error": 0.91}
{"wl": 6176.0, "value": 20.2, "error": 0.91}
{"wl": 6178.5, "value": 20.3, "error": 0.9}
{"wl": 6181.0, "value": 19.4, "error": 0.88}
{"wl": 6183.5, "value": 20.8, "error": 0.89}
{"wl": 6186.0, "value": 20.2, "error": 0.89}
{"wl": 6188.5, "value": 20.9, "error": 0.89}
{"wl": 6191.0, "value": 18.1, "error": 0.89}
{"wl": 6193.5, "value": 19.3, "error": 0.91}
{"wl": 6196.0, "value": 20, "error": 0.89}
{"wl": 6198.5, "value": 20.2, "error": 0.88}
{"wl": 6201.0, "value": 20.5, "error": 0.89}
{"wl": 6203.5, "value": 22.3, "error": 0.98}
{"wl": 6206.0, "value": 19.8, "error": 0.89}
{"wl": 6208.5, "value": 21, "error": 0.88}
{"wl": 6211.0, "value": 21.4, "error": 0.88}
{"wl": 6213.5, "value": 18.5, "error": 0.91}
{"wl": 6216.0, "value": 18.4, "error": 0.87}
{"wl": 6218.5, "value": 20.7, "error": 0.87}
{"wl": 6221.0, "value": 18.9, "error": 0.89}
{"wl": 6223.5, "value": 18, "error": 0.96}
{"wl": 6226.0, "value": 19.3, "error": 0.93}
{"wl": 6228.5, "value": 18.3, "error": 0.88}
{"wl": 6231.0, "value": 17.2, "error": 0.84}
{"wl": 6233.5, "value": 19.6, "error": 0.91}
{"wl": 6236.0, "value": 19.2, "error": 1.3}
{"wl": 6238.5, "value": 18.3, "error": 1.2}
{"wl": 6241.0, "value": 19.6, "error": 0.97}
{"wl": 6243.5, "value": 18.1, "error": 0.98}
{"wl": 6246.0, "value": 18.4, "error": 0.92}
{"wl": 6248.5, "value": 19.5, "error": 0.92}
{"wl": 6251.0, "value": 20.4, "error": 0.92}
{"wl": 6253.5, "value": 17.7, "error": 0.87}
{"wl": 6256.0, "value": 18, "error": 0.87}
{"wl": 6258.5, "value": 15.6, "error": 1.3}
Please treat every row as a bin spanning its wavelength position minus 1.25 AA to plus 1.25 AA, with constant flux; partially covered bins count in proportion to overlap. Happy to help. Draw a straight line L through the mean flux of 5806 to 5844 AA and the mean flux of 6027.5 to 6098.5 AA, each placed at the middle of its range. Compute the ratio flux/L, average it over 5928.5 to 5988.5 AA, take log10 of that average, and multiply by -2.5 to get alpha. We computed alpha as 0.039 mag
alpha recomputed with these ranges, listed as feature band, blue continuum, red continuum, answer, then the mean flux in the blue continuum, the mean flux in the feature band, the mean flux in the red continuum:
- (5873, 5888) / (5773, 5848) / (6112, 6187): 0.18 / 20.3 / 17.1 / 19.9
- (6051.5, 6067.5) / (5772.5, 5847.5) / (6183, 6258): -0.06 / 20.3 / 20.9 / 19.4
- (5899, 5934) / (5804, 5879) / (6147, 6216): 0.05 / 20.3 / 19.2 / 19.6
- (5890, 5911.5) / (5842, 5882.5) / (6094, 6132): 0.35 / 19.9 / 14.6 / 20.8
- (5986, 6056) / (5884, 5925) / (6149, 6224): -0.19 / 15.7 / 20.6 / 19.5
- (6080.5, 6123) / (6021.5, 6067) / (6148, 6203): -0.03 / 20.9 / 20.9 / 19.4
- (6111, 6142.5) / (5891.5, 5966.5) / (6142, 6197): -0.06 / 18.6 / 20.5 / 19.6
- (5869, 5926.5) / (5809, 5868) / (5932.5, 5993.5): 0.22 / 20.4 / 16.6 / 20.1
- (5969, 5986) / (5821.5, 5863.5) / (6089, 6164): 0.01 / 20.5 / 20.2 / 20.4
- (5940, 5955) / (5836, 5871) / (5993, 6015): 0.05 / 20.4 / 19.4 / 20.4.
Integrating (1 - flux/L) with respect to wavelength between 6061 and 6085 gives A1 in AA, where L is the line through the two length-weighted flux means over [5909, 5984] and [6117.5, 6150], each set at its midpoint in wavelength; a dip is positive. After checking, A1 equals -1.0 AA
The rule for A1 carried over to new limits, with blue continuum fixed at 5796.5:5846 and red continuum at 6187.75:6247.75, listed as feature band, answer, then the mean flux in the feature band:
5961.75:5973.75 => -0.3 AA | 20.6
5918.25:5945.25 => 0.3 AA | 19.9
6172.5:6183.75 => -0.5 AA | 20.3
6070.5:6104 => -2.3 AA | 21.1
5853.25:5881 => 0.9 AA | 19.7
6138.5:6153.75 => -1.4 AA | 21.3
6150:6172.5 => 1.5 AA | 18.2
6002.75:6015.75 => -0.3 AA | 20.4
